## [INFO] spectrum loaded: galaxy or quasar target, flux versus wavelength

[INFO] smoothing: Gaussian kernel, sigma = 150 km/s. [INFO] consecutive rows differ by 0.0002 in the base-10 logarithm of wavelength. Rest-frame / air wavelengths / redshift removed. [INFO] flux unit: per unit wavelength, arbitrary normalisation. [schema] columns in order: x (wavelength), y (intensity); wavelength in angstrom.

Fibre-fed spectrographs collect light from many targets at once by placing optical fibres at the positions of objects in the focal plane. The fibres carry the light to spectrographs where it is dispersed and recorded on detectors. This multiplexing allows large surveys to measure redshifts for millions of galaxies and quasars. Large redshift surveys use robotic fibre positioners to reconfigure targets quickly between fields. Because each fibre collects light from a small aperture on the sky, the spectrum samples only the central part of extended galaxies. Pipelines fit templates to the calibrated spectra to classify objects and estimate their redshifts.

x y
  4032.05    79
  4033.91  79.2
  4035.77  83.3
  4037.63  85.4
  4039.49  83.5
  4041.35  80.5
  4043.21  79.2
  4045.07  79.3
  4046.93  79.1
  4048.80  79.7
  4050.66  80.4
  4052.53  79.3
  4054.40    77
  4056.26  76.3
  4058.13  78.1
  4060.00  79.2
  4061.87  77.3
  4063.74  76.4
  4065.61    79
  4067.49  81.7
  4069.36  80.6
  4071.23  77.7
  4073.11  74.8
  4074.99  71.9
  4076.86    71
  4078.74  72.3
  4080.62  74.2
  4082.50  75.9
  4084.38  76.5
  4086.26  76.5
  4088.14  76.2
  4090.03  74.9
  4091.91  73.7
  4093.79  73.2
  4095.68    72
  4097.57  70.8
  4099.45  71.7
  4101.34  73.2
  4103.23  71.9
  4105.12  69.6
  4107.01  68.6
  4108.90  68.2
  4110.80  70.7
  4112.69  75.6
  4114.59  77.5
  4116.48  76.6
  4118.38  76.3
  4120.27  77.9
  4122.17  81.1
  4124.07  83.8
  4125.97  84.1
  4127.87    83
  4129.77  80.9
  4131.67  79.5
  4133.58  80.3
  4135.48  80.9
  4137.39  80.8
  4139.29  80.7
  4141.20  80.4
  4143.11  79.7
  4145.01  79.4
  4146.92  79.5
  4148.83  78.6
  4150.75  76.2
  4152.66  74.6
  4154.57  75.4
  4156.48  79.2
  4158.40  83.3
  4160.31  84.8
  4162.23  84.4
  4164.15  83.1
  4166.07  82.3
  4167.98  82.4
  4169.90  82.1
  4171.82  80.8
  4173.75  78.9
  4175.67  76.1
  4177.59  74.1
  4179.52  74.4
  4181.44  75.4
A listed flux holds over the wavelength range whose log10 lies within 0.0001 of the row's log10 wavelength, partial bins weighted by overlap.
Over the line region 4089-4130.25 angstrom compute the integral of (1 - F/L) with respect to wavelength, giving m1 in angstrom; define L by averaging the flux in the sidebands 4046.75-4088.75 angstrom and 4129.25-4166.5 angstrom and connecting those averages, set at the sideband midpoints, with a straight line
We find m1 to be 1.82 angstrom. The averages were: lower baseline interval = 77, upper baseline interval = 80.1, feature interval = 75.2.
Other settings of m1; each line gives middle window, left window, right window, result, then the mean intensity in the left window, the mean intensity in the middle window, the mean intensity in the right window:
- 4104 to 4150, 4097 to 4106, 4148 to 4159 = -2.2 angstrom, 71.5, 78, 77.7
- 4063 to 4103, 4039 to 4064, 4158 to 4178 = 2.4 angstrom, 79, 74.9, 81.3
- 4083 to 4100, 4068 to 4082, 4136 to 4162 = 0.4 angstrom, 74.9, 74.1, 79.6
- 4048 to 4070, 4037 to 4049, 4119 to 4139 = 0.6 angstrom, 80.9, 78.7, 81.2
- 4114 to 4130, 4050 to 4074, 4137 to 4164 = -0.2 angstrom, 78.3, 80.2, 79.9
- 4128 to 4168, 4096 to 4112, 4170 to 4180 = -2.9 angstrom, 70.7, 80.3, 77.4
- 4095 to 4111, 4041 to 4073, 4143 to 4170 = 1.8 angstrom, 78.7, 70.7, 80.3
